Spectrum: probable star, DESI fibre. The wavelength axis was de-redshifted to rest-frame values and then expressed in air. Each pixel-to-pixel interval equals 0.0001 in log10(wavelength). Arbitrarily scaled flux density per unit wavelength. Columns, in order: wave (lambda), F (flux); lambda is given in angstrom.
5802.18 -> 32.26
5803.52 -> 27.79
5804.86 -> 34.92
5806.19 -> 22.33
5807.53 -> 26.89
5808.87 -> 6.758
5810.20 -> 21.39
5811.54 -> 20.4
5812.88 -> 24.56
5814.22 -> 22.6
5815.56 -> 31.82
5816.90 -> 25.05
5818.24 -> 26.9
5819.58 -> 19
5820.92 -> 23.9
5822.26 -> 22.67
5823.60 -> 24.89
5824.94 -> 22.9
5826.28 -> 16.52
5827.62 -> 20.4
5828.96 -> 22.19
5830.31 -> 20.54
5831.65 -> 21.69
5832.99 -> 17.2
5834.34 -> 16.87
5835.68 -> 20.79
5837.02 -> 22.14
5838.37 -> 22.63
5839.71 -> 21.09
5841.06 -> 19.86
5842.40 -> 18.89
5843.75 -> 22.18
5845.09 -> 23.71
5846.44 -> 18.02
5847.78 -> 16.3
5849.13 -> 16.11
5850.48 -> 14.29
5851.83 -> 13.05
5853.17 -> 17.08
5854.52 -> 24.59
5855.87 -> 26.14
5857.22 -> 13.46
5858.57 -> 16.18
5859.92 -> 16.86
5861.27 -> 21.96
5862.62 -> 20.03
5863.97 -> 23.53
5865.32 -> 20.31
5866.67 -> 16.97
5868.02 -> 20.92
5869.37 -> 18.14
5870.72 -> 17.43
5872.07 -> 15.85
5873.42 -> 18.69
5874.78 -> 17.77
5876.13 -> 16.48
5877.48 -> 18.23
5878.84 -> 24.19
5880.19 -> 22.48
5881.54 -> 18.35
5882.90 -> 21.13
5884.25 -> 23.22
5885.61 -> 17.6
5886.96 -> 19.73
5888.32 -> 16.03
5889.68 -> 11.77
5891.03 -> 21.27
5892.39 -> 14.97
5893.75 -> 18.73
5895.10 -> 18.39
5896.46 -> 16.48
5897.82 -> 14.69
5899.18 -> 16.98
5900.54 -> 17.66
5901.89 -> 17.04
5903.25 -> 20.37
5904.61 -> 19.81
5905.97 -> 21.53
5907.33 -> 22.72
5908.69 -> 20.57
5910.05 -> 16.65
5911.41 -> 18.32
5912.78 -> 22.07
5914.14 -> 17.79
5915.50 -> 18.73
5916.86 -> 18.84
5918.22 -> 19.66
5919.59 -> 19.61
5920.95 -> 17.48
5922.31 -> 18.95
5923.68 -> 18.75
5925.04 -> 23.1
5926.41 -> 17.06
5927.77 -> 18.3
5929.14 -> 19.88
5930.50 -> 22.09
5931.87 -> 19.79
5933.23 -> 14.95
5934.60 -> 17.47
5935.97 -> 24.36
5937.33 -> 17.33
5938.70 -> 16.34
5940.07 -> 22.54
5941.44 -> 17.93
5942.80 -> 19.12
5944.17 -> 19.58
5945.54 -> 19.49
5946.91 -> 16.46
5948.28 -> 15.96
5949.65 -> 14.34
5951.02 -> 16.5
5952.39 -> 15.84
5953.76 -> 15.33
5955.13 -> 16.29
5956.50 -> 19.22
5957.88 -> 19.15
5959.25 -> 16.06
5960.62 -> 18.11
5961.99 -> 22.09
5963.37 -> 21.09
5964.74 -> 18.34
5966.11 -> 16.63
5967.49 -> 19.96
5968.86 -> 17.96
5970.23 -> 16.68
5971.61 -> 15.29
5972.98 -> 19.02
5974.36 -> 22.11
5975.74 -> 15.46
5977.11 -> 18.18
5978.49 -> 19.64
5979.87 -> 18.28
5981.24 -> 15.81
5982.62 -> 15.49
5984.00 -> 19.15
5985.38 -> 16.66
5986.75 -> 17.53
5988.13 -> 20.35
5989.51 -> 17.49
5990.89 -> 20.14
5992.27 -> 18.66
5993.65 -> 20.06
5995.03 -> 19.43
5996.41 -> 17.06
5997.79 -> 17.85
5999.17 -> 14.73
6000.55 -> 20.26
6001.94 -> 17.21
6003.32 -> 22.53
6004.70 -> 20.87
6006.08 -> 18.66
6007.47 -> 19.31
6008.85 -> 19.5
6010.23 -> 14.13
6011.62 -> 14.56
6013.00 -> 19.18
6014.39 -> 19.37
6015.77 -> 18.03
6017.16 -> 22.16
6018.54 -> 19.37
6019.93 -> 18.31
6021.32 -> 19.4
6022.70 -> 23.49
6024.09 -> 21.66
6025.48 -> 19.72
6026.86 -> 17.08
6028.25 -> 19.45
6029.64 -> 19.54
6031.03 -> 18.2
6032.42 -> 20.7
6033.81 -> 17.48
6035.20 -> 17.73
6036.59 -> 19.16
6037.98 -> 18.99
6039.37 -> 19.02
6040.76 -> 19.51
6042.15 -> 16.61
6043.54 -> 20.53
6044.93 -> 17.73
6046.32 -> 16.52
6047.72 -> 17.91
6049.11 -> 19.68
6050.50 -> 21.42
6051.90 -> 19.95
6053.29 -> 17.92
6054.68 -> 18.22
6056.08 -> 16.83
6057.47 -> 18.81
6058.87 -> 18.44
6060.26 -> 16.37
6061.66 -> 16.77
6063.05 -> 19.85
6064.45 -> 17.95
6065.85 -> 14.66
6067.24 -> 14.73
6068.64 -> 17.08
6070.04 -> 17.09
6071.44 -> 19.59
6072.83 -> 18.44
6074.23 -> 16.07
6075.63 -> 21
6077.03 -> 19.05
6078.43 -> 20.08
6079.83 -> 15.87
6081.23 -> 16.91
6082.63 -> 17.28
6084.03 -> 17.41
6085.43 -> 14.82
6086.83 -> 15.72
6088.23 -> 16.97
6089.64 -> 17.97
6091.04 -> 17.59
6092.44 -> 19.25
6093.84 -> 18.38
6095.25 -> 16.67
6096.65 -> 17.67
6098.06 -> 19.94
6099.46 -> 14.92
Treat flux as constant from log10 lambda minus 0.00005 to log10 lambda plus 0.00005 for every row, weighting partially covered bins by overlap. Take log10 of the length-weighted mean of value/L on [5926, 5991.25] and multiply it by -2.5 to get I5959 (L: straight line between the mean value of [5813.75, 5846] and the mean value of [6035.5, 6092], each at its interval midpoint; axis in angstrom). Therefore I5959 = 0.09 mag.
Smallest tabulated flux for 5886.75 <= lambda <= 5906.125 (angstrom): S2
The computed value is 11.77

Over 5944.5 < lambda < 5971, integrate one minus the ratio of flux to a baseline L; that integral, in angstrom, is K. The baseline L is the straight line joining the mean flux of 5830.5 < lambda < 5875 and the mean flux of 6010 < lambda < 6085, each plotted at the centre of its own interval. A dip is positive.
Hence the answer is 1.5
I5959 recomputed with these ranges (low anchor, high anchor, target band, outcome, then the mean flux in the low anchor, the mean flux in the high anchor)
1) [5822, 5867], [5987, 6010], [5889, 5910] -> 0.07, 19.8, 18.9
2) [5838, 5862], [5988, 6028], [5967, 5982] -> 0.06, 19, 19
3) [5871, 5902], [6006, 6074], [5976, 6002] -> 0.02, 18.2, 18.5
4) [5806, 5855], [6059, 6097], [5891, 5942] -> 0.04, 20.7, 17.5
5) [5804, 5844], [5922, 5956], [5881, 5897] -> 0.10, 22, 18.3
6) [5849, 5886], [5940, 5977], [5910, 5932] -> -0.05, 19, 17.9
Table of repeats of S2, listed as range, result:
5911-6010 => 14.34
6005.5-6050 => 14.13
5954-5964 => 16.06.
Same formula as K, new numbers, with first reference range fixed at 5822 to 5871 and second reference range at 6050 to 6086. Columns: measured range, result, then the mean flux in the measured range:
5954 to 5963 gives 0.1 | 18.4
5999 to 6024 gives -1.1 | 19.1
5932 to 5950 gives 0.6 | 18.3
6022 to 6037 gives -1.1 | 19.5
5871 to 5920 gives 1.4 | 18.7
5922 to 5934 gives -0.1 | 19.2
